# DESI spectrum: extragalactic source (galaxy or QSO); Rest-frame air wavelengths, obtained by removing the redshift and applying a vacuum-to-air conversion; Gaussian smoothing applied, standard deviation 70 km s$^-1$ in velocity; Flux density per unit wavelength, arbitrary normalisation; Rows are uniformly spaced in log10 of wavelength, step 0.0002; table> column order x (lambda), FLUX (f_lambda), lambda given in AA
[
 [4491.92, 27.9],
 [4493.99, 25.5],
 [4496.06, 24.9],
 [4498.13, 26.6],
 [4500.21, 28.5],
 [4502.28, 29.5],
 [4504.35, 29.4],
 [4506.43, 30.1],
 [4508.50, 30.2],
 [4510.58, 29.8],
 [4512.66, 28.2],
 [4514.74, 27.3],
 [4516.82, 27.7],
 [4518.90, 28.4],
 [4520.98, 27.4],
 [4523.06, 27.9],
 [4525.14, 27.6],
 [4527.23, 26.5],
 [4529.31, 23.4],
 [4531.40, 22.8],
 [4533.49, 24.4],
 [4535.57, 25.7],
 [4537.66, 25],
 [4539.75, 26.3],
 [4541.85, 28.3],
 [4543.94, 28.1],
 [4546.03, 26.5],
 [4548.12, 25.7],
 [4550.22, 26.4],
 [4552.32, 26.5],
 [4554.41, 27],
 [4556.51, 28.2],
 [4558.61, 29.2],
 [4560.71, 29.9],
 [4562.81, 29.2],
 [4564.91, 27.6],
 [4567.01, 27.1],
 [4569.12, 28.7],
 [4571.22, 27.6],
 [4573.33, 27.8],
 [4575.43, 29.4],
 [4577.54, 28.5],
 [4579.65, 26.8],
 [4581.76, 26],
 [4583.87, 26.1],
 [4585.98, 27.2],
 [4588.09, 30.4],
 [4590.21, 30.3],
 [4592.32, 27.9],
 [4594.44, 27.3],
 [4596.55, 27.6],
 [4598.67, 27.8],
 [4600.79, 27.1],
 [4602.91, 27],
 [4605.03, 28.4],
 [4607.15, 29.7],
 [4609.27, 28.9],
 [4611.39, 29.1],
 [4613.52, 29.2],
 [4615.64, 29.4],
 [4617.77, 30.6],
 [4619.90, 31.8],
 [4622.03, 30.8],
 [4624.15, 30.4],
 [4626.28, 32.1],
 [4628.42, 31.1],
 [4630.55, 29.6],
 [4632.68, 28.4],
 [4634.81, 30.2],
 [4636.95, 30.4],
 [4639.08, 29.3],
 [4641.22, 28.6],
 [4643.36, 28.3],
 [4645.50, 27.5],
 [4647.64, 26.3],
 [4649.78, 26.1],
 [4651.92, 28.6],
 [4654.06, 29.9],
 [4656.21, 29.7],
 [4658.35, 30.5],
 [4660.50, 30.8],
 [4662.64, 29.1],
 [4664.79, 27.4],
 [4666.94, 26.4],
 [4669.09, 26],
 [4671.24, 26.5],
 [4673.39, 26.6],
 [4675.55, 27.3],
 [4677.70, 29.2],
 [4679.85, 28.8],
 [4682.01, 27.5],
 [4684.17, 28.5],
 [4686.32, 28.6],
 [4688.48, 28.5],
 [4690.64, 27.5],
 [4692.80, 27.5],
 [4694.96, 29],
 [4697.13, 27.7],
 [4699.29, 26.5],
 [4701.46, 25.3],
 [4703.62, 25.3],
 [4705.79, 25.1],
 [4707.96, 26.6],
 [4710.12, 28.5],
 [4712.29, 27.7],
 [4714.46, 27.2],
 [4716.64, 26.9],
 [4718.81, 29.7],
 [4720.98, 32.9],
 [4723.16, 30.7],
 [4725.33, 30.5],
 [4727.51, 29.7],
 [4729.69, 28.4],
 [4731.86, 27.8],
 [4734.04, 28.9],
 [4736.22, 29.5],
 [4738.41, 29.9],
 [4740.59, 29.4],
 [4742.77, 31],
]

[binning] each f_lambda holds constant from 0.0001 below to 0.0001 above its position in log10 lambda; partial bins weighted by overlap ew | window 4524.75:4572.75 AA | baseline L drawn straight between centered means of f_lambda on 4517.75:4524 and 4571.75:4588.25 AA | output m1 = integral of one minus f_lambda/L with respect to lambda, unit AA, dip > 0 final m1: 1.6 AA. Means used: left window 27.9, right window 27.6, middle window 26.9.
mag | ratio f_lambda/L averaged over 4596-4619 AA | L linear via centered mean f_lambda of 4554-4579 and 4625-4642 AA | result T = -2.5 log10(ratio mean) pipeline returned 0.03 mag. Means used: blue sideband 28.4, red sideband 30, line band 28.7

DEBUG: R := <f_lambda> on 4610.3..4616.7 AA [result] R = 29.2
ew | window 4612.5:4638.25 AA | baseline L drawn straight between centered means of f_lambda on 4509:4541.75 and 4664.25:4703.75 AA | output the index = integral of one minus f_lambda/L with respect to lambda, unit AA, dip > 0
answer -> -3.0 AA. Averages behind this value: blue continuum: 26.7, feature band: 30.3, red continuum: 27.4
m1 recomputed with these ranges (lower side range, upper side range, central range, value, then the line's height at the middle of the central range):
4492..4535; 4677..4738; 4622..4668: -2.0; 27.9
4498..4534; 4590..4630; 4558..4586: 0.6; 28.6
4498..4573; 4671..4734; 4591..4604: 0.1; 27.7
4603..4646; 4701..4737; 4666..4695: 1.2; 28.9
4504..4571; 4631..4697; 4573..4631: -2.1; 27.8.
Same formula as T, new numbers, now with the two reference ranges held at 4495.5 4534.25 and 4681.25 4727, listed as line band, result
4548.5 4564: -0.01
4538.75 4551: 0.03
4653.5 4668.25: -0.04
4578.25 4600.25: 0.00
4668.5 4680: 0.02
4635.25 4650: -0.02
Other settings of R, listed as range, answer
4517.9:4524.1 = 27.9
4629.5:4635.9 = 29.4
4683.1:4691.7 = 28.3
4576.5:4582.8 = 27.1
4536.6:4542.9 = 26.5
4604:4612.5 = 29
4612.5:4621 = 30.2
